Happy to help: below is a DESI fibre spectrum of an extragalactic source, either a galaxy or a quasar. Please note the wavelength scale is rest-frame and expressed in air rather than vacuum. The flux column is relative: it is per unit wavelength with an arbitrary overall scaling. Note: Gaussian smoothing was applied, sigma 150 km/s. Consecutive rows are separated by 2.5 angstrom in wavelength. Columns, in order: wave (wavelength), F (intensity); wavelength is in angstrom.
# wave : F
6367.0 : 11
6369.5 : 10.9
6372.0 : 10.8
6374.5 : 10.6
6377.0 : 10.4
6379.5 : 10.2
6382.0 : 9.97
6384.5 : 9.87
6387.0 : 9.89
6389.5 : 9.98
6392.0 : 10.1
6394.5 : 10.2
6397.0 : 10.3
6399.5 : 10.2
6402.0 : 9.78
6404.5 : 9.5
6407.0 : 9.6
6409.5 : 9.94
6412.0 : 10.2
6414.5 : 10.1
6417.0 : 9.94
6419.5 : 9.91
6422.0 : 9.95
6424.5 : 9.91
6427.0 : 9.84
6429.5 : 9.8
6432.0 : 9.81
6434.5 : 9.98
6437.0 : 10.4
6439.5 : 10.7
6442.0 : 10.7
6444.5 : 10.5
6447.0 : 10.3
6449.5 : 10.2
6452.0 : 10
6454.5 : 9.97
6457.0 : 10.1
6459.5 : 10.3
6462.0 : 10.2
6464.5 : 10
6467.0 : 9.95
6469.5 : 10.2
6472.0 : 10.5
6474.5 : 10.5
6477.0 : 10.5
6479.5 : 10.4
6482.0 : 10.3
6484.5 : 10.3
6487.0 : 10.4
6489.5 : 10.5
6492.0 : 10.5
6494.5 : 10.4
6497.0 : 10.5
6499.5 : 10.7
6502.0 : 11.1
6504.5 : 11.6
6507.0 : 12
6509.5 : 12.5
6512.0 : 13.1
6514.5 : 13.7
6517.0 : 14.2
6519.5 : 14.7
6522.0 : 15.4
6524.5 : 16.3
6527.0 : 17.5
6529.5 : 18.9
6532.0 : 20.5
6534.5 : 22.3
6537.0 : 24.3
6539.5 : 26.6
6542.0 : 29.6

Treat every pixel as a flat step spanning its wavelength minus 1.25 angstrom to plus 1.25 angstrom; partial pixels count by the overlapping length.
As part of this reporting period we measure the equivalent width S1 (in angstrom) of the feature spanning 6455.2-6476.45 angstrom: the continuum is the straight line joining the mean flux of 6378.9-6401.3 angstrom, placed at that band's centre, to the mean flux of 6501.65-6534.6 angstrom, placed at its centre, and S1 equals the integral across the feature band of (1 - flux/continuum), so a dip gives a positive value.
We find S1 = 4.6 angstrom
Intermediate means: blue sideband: 10.1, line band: 10.2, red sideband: 15.1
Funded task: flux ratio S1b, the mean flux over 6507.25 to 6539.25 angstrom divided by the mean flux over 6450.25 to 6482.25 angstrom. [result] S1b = 1.67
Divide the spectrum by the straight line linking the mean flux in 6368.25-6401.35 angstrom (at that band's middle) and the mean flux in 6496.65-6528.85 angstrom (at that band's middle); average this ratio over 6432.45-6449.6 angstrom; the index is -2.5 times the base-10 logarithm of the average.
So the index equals 0.13 mag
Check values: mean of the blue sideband 10.3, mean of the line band 10.4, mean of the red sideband 13.5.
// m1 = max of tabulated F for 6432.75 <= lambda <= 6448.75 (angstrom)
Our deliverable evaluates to 10.7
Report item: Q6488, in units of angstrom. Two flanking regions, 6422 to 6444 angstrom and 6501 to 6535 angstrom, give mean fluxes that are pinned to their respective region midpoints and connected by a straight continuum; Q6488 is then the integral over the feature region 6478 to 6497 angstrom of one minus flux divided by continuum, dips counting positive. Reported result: 4.2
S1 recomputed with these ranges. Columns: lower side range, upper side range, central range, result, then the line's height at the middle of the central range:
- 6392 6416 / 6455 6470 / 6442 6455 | -0.22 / 10.1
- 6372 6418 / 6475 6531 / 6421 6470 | 4.68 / 11.2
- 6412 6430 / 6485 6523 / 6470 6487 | 1.47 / 11.4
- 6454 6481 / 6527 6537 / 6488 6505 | 4.78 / 14.9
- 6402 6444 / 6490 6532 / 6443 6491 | 5.96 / 11.8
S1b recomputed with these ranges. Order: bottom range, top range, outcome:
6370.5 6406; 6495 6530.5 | 1.34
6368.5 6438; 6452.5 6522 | 1.11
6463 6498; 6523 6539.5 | 1.97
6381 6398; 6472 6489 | 1.04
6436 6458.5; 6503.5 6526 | 1.34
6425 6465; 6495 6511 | 1.12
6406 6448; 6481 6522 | 1.17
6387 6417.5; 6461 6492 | 1.03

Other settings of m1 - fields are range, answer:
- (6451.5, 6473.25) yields 10.5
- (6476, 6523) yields 15.4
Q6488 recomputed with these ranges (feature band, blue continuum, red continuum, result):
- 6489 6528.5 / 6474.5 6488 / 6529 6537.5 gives 8.3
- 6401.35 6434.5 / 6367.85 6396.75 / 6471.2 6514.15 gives 2.0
